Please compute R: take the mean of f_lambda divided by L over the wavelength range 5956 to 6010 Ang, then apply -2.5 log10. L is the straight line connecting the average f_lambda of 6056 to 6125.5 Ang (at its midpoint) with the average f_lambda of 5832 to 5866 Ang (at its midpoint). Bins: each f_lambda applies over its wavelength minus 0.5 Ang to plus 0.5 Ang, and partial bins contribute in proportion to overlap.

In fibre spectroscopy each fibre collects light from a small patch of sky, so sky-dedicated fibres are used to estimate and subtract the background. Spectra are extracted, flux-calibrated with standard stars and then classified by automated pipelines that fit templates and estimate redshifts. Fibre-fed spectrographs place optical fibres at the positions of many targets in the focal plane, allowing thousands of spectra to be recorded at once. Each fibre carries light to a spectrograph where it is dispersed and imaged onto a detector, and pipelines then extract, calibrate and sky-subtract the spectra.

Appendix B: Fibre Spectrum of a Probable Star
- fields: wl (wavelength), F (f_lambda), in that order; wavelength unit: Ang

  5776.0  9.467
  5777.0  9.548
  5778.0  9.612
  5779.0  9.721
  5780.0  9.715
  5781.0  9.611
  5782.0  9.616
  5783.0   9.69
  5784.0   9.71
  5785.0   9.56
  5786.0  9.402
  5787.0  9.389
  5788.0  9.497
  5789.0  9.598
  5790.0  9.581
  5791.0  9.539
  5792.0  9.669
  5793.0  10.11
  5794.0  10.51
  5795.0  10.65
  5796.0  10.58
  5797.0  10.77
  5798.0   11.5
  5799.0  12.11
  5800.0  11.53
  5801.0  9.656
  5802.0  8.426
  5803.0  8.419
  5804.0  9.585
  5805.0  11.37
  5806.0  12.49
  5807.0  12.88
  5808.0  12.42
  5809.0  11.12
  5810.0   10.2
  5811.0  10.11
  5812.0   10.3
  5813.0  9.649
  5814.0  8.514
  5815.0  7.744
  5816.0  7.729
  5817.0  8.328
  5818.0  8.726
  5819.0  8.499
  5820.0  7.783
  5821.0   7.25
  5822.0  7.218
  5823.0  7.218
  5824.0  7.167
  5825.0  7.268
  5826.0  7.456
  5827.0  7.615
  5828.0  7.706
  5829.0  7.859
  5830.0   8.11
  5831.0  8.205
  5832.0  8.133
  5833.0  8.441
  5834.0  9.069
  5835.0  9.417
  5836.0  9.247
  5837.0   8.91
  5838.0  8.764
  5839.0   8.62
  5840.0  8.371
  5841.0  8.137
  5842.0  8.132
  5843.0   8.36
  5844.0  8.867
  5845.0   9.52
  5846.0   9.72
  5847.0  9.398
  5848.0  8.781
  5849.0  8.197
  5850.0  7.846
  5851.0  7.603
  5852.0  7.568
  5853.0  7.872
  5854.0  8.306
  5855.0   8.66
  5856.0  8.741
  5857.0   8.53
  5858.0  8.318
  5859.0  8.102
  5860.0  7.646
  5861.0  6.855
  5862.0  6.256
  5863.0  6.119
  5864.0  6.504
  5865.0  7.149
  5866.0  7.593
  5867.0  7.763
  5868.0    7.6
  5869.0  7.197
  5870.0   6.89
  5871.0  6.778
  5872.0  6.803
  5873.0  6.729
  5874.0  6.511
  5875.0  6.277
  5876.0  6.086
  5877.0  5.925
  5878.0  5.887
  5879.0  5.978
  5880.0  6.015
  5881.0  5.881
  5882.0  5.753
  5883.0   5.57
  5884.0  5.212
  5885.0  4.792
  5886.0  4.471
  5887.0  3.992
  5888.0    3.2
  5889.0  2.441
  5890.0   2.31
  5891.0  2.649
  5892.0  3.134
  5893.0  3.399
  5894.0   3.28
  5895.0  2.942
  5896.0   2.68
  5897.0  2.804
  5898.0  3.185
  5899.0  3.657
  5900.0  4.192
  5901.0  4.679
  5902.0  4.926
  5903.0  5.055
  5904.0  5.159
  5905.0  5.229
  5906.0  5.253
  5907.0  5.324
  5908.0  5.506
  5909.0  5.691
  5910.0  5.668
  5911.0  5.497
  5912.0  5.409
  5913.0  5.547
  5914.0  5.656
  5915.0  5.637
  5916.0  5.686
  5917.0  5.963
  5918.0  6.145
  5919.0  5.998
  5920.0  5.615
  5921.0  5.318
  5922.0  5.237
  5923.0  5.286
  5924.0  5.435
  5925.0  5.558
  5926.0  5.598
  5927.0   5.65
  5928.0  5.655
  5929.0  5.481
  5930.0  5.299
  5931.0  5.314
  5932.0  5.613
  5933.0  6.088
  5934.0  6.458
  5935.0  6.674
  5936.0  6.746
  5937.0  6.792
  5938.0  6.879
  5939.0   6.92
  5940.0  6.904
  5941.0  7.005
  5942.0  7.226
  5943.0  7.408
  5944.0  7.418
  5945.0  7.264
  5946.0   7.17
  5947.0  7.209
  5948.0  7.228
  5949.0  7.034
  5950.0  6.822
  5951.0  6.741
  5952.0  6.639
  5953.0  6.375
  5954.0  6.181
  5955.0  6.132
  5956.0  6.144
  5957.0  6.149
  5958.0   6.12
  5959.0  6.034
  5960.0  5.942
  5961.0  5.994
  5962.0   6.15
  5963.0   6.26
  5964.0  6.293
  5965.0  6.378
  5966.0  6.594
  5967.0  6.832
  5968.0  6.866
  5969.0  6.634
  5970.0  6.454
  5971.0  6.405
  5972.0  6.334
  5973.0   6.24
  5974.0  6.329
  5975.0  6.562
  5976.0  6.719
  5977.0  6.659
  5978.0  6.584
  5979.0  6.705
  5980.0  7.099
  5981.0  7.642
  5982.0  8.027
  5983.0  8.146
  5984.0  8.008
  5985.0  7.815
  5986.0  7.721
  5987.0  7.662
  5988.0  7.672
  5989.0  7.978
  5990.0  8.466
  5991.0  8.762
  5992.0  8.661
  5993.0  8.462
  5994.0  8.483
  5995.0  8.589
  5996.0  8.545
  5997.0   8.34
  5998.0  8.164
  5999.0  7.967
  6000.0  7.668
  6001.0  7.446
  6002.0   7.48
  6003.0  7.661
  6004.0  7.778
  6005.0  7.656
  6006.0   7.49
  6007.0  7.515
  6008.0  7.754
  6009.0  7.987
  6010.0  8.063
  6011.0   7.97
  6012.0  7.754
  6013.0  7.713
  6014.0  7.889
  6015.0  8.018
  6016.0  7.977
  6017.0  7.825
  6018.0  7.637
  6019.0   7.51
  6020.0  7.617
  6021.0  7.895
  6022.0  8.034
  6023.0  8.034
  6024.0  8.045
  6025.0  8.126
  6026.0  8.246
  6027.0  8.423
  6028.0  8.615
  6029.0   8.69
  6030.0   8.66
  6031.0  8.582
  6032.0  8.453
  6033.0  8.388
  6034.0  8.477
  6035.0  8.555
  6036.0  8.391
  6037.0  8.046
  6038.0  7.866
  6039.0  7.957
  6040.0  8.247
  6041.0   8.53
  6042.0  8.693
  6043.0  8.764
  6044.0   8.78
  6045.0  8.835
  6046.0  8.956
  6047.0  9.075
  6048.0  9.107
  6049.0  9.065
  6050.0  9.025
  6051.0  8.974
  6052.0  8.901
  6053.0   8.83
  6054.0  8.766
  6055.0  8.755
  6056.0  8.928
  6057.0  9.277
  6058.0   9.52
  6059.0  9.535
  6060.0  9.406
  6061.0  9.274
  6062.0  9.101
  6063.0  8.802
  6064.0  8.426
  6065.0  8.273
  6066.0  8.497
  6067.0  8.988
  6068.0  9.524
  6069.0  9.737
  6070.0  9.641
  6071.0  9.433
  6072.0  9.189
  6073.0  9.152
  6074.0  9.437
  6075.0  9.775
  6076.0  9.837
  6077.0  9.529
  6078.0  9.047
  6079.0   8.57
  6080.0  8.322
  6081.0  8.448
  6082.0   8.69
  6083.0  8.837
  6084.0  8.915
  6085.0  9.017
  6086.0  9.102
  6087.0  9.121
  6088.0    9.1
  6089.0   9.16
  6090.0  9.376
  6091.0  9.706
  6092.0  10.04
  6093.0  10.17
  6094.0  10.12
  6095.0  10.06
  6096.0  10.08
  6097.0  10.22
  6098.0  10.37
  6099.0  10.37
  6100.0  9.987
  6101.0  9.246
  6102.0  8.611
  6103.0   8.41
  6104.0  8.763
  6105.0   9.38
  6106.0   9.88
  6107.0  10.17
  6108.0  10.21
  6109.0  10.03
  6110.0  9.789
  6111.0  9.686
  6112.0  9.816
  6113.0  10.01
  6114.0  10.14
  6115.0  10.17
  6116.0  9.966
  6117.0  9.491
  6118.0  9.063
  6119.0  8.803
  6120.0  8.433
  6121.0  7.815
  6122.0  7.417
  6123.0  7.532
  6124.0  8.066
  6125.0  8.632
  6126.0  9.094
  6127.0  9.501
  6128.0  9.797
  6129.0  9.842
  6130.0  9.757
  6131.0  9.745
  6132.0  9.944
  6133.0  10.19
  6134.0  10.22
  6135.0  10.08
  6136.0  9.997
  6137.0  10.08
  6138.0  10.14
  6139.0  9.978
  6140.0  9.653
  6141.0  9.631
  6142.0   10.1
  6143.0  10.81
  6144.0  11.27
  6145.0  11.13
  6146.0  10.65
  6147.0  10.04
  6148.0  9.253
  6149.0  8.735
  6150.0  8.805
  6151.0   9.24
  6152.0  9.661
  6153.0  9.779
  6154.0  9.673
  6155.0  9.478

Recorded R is 0.21 mag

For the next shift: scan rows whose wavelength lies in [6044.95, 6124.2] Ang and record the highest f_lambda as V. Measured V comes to 10.37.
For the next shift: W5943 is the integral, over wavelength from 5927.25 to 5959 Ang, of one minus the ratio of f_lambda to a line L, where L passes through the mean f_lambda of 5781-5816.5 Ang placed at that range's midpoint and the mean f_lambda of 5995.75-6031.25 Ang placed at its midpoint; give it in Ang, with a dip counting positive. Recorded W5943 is 7.8 Ang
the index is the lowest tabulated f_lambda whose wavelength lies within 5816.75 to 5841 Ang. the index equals 7.167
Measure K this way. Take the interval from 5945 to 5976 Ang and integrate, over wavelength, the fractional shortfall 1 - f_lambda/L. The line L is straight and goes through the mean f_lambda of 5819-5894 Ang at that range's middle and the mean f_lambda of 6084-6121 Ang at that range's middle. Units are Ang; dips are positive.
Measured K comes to 6.2 Ang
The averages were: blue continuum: 7.06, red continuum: 9.58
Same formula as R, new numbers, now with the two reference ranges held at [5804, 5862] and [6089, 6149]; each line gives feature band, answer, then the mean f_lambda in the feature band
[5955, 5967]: 0.42 mag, 6.21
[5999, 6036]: 0.17 mag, 7.99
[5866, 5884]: 0.34 mag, 6.45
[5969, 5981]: 0.36 mag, 6.6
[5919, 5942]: 0.44 mag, 6.01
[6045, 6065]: 0.05 mag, 9.01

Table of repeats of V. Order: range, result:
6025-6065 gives 9.535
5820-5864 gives 9.72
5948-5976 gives 7.228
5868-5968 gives 7.6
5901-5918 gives 6.145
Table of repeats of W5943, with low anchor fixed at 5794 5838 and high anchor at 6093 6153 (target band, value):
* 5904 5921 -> 6.9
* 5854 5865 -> 2.0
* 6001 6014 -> 2.4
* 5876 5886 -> 4.0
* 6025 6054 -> 2.8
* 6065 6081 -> 0.6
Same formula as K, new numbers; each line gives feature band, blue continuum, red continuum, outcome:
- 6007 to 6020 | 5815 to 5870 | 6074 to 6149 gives 1.7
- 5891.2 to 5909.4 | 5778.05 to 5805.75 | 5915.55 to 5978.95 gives 7.9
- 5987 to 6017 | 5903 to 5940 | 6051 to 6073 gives -1.3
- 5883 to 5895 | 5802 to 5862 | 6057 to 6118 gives 7.1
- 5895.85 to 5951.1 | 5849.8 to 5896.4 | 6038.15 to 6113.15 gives 8.6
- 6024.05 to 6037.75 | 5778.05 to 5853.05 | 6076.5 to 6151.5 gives 1.5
